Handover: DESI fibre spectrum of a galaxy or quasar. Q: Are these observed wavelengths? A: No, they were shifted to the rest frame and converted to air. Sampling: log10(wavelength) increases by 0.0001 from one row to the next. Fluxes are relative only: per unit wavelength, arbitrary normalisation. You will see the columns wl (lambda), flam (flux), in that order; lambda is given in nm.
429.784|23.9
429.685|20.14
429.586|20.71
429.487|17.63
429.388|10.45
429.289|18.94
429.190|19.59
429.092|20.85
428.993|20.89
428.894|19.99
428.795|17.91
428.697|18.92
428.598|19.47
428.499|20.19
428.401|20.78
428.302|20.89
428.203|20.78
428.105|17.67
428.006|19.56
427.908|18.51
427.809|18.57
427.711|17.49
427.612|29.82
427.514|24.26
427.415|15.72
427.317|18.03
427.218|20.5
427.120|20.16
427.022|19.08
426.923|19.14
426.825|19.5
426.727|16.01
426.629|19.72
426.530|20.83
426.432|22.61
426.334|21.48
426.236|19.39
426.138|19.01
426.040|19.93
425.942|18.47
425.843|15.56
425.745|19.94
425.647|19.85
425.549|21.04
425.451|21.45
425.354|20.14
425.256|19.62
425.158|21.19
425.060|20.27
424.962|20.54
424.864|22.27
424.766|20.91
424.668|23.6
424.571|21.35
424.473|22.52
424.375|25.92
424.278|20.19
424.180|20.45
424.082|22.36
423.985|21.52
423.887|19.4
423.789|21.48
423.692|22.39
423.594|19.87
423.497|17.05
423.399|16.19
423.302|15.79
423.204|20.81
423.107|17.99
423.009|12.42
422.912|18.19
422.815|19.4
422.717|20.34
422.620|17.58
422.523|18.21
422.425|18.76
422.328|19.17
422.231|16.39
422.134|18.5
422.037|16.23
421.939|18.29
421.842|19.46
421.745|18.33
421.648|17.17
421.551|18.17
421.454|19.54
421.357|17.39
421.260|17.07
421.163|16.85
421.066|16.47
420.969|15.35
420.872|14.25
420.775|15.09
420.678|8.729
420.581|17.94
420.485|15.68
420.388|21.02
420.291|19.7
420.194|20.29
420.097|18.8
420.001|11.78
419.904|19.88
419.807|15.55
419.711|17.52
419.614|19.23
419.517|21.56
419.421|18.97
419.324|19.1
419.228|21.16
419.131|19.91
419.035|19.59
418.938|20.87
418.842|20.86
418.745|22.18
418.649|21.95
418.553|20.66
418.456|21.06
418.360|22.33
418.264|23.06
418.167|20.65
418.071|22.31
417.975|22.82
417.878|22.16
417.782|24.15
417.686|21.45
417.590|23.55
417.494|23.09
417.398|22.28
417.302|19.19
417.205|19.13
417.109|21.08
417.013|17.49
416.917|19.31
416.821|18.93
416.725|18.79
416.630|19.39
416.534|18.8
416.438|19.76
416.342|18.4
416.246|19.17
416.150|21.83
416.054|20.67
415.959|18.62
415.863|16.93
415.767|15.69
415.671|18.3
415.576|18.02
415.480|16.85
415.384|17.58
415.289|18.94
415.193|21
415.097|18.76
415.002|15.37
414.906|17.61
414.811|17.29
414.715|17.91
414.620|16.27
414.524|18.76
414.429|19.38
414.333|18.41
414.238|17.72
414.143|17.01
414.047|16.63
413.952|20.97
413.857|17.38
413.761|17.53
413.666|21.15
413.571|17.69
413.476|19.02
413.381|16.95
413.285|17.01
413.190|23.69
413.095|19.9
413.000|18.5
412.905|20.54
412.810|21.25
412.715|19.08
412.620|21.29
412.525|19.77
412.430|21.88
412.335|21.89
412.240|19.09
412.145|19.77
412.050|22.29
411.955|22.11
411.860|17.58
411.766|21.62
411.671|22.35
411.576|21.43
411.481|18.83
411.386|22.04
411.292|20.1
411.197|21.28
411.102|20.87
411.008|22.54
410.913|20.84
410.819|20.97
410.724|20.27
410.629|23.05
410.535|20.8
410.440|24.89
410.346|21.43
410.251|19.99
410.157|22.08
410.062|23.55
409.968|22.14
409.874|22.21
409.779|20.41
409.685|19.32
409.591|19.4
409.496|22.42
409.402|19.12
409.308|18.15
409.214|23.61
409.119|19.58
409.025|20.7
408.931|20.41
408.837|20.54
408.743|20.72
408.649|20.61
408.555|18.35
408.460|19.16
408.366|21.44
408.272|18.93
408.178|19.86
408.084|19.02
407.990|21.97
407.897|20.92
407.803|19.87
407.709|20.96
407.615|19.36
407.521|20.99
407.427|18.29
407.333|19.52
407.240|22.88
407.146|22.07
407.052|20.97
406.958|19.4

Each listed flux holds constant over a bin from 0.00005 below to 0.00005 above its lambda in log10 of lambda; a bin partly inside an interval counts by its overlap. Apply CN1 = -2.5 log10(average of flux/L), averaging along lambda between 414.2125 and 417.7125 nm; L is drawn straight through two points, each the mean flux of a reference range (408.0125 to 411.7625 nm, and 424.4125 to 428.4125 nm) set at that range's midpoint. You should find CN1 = 0.09 mag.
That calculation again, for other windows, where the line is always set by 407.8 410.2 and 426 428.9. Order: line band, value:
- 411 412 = -0.02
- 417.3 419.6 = -0.07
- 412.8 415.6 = 0.11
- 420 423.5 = 0.16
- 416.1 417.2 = 0.05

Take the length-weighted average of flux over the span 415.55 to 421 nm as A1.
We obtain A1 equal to 19.4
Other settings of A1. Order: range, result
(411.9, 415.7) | 19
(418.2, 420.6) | 19.7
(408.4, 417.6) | 19.8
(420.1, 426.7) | 19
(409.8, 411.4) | 21.7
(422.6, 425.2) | 20.1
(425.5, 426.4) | 19.5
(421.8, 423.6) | 17.9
